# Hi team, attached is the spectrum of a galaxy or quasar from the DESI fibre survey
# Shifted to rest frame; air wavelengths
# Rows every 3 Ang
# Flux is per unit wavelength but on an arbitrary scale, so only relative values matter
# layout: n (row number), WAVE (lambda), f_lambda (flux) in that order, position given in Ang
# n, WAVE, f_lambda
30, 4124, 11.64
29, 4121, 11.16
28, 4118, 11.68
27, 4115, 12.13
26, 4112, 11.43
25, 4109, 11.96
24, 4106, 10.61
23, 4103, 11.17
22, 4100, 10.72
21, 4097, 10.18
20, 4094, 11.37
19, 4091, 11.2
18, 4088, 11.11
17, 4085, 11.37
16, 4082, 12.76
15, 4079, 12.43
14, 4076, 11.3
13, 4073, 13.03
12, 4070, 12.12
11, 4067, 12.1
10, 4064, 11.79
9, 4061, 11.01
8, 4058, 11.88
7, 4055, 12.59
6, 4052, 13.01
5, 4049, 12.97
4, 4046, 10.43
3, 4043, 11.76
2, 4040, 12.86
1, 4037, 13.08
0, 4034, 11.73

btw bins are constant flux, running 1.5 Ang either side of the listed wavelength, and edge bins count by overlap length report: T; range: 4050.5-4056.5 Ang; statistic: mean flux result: 12.8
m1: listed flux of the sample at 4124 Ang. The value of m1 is 11.64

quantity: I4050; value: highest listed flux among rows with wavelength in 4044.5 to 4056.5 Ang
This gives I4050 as 13.01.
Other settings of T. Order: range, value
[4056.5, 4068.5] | 11.7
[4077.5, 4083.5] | 12.6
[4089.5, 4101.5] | 10.9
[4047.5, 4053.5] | 13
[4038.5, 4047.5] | 11.7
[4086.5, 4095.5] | 11.2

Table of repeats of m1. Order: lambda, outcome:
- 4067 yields 12.1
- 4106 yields 10.61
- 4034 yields 11.73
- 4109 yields 11.96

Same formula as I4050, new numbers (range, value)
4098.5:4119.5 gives 12.13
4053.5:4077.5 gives 13.03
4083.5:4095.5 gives 11.37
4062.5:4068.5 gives 12.1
